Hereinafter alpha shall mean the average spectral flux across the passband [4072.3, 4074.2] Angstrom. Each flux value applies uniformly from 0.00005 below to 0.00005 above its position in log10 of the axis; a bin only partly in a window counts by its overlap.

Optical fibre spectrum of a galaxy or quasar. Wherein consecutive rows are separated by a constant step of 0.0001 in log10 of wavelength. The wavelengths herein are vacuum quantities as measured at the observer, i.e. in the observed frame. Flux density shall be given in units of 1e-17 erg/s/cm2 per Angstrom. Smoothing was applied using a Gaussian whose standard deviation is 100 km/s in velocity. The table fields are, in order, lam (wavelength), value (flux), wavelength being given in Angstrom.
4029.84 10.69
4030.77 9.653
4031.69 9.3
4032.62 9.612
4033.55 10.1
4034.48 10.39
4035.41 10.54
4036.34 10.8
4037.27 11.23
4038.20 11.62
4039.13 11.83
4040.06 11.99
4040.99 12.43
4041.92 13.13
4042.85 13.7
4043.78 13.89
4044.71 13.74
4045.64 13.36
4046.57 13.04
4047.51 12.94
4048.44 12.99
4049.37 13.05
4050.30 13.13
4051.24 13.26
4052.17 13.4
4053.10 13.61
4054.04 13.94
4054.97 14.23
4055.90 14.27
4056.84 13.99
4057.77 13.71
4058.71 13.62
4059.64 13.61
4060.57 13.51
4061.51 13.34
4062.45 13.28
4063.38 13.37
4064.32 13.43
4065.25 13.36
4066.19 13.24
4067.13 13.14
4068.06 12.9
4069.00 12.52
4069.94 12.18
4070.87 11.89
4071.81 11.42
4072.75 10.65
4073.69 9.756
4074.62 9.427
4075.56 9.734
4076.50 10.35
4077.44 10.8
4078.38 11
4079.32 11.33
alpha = 10.2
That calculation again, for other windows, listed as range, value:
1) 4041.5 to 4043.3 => 13.4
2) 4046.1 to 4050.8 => 13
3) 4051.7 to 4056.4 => 13.9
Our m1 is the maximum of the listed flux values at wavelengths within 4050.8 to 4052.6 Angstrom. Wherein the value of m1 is 13.4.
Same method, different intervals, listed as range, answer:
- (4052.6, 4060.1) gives 14.27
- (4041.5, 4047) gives 13.89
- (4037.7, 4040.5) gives 11.99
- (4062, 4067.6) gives 13.43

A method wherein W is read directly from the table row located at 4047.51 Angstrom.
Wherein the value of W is 12.94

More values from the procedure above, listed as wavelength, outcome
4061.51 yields 13.34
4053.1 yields 13.61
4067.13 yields 13.14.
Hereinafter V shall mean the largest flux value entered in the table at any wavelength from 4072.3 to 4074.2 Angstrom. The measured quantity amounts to 10.65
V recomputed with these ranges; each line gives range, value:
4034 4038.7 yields 11.62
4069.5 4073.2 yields 12.18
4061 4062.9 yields 13.34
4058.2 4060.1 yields 13.62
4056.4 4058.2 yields 13.99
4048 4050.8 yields 13.13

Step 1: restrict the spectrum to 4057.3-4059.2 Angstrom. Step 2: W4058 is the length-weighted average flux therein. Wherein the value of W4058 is 13.7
